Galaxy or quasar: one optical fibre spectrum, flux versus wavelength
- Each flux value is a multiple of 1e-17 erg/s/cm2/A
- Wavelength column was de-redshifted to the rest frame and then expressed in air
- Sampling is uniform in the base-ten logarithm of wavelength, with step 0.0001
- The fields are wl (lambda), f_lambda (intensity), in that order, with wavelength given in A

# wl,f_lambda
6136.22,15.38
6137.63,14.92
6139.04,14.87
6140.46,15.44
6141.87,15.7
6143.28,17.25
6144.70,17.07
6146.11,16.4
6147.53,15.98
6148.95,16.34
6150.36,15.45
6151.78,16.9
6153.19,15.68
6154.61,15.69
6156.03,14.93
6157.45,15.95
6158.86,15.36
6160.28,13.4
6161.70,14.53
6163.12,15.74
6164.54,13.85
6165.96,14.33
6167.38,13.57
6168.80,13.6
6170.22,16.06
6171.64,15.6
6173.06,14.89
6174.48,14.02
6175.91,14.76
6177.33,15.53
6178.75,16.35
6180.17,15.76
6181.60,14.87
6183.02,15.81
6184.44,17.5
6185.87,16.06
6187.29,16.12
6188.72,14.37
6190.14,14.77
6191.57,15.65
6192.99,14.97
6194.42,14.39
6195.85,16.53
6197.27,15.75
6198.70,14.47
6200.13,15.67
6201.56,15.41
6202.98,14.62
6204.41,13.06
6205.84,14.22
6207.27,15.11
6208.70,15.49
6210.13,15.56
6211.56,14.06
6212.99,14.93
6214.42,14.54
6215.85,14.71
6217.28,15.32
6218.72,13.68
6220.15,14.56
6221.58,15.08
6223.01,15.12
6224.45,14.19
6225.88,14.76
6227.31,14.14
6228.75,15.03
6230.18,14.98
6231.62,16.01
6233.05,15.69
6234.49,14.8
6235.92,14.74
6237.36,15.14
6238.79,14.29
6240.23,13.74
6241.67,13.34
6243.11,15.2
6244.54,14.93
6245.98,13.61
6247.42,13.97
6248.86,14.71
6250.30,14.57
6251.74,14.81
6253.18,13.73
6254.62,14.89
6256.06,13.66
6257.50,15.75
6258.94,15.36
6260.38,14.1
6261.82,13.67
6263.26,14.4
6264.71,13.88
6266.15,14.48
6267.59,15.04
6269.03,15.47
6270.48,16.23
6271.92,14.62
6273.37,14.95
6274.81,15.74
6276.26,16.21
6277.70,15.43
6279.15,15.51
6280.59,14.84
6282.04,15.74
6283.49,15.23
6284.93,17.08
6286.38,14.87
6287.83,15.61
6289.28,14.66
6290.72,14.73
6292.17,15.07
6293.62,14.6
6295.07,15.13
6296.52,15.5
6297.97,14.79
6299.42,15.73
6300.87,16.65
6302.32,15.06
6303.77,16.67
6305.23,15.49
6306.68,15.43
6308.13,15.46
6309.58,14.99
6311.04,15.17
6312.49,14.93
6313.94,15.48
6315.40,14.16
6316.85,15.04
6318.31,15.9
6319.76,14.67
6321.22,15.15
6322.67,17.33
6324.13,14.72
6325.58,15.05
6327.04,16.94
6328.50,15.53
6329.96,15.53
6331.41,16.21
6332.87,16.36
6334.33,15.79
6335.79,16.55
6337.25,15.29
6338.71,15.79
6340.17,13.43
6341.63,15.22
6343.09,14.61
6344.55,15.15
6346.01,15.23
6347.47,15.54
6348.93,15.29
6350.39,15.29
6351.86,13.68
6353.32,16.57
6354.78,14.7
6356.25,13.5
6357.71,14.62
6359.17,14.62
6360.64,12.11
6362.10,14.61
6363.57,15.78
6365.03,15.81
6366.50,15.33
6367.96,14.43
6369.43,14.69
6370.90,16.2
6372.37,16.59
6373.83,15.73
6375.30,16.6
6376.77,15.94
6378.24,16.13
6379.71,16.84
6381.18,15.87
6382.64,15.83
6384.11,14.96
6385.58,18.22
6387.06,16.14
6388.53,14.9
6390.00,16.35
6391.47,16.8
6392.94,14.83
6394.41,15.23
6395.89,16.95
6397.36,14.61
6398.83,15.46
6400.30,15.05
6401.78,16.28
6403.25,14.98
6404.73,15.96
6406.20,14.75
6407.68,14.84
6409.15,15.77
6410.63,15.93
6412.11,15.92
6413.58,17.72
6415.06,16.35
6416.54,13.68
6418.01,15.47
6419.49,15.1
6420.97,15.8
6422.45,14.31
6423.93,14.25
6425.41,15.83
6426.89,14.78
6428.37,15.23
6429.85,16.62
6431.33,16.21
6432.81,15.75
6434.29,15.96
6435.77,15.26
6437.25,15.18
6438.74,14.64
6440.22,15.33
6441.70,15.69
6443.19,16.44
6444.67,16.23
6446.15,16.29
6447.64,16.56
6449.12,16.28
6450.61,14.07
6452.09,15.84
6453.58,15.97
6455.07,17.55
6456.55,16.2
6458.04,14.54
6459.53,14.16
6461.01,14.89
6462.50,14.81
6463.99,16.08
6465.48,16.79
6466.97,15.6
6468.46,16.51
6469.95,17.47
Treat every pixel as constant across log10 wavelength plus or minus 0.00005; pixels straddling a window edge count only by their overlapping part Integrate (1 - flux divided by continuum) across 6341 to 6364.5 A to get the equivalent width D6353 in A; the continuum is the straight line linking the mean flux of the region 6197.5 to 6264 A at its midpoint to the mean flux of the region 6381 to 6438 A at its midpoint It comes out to 0.8 A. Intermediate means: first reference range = 14.7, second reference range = 15.6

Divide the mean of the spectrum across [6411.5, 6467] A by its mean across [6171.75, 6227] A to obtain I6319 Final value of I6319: 1.04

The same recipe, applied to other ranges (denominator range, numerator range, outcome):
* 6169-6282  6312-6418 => 1.04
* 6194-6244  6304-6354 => 1.04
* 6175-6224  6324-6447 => 1.02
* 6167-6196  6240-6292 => 0.97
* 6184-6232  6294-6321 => 1.02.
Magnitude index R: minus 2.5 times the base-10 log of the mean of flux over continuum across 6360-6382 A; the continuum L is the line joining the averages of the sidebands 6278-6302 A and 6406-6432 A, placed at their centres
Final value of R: -0.01 mag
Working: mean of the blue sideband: 15.4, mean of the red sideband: 15.5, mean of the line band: 15.5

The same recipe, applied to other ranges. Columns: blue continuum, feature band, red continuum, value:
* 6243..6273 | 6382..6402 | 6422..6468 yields -0.03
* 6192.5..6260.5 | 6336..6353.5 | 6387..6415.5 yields 0.02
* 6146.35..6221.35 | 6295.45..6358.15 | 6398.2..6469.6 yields 0.00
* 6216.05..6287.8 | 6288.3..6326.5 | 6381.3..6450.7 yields -0.01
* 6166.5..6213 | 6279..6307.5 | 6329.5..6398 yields -0.01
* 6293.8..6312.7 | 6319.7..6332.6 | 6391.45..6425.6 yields -0.02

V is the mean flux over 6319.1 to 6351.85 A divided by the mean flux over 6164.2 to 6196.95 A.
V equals 1.0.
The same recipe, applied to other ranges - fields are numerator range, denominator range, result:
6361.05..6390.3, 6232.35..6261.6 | 1.09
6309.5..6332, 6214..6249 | 1.05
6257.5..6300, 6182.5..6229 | 1.01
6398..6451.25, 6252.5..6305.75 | 1.03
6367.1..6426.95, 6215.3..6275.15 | 1.07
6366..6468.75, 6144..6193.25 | 1.02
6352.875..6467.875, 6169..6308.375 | 1.03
